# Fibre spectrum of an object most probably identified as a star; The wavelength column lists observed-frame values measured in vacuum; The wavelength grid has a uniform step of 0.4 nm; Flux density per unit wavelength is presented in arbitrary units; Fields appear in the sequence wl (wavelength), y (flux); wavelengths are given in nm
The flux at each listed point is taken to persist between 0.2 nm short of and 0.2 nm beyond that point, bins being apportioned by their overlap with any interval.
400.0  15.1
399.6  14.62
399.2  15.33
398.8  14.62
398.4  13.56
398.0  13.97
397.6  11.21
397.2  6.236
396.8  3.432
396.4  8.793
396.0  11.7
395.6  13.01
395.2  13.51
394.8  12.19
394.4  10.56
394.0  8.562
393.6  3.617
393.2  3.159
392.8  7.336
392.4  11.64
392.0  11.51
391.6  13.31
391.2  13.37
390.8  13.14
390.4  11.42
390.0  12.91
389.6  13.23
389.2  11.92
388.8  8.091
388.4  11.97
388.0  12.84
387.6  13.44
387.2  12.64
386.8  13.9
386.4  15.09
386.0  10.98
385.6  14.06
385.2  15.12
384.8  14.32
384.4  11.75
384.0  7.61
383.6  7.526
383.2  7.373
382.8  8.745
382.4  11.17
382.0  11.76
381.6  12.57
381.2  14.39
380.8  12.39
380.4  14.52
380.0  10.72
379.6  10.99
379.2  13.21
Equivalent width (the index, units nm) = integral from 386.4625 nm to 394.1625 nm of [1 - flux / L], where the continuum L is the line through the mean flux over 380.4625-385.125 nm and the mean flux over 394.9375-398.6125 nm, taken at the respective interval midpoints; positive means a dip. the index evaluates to -0.12 nm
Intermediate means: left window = 11.1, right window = 10.6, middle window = 11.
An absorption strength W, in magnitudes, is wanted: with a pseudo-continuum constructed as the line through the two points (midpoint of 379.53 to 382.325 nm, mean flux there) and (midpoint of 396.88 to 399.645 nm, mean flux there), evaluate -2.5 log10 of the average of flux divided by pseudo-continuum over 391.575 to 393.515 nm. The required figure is 0.381 mag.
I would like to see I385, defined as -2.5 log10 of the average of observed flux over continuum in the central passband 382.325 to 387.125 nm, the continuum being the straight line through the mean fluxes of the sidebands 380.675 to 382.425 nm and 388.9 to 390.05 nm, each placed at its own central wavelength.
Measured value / 0.08 mag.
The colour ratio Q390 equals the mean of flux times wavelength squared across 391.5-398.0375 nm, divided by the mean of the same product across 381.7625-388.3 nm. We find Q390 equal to 0.8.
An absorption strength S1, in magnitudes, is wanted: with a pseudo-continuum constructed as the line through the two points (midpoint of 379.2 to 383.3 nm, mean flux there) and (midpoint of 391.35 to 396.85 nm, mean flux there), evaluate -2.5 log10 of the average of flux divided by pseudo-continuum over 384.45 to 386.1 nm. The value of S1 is -0.229 mag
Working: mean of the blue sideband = 11.6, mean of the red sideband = 9.65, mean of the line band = 13.6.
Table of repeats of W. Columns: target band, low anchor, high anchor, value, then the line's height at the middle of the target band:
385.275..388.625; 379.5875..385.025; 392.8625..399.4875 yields -0.210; 10.8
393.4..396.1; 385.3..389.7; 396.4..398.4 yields -0.039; 10.1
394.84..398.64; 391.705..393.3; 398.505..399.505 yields 0.184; 12.8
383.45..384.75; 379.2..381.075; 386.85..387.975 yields 0.307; 12.8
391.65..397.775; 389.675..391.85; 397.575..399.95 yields 0.415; 13.5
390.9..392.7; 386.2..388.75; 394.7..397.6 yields -0.070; 11.4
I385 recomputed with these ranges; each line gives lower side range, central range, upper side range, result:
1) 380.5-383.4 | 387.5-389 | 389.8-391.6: 0.08 mag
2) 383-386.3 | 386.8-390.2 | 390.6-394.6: -0.17 mag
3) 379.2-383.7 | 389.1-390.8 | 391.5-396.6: -0.21 mag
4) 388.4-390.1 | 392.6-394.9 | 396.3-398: 0.27 mag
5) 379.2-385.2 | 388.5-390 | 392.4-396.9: -0.14 mag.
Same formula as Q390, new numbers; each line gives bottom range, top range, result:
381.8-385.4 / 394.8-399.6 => 1.17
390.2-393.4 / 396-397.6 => 0.72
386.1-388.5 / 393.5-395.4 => 0.78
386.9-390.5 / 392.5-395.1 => 0.67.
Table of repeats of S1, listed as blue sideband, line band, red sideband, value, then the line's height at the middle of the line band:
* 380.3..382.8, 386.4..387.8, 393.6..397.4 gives -0.21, 11.2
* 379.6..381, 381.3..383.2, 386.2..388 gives 0.17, 12.7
